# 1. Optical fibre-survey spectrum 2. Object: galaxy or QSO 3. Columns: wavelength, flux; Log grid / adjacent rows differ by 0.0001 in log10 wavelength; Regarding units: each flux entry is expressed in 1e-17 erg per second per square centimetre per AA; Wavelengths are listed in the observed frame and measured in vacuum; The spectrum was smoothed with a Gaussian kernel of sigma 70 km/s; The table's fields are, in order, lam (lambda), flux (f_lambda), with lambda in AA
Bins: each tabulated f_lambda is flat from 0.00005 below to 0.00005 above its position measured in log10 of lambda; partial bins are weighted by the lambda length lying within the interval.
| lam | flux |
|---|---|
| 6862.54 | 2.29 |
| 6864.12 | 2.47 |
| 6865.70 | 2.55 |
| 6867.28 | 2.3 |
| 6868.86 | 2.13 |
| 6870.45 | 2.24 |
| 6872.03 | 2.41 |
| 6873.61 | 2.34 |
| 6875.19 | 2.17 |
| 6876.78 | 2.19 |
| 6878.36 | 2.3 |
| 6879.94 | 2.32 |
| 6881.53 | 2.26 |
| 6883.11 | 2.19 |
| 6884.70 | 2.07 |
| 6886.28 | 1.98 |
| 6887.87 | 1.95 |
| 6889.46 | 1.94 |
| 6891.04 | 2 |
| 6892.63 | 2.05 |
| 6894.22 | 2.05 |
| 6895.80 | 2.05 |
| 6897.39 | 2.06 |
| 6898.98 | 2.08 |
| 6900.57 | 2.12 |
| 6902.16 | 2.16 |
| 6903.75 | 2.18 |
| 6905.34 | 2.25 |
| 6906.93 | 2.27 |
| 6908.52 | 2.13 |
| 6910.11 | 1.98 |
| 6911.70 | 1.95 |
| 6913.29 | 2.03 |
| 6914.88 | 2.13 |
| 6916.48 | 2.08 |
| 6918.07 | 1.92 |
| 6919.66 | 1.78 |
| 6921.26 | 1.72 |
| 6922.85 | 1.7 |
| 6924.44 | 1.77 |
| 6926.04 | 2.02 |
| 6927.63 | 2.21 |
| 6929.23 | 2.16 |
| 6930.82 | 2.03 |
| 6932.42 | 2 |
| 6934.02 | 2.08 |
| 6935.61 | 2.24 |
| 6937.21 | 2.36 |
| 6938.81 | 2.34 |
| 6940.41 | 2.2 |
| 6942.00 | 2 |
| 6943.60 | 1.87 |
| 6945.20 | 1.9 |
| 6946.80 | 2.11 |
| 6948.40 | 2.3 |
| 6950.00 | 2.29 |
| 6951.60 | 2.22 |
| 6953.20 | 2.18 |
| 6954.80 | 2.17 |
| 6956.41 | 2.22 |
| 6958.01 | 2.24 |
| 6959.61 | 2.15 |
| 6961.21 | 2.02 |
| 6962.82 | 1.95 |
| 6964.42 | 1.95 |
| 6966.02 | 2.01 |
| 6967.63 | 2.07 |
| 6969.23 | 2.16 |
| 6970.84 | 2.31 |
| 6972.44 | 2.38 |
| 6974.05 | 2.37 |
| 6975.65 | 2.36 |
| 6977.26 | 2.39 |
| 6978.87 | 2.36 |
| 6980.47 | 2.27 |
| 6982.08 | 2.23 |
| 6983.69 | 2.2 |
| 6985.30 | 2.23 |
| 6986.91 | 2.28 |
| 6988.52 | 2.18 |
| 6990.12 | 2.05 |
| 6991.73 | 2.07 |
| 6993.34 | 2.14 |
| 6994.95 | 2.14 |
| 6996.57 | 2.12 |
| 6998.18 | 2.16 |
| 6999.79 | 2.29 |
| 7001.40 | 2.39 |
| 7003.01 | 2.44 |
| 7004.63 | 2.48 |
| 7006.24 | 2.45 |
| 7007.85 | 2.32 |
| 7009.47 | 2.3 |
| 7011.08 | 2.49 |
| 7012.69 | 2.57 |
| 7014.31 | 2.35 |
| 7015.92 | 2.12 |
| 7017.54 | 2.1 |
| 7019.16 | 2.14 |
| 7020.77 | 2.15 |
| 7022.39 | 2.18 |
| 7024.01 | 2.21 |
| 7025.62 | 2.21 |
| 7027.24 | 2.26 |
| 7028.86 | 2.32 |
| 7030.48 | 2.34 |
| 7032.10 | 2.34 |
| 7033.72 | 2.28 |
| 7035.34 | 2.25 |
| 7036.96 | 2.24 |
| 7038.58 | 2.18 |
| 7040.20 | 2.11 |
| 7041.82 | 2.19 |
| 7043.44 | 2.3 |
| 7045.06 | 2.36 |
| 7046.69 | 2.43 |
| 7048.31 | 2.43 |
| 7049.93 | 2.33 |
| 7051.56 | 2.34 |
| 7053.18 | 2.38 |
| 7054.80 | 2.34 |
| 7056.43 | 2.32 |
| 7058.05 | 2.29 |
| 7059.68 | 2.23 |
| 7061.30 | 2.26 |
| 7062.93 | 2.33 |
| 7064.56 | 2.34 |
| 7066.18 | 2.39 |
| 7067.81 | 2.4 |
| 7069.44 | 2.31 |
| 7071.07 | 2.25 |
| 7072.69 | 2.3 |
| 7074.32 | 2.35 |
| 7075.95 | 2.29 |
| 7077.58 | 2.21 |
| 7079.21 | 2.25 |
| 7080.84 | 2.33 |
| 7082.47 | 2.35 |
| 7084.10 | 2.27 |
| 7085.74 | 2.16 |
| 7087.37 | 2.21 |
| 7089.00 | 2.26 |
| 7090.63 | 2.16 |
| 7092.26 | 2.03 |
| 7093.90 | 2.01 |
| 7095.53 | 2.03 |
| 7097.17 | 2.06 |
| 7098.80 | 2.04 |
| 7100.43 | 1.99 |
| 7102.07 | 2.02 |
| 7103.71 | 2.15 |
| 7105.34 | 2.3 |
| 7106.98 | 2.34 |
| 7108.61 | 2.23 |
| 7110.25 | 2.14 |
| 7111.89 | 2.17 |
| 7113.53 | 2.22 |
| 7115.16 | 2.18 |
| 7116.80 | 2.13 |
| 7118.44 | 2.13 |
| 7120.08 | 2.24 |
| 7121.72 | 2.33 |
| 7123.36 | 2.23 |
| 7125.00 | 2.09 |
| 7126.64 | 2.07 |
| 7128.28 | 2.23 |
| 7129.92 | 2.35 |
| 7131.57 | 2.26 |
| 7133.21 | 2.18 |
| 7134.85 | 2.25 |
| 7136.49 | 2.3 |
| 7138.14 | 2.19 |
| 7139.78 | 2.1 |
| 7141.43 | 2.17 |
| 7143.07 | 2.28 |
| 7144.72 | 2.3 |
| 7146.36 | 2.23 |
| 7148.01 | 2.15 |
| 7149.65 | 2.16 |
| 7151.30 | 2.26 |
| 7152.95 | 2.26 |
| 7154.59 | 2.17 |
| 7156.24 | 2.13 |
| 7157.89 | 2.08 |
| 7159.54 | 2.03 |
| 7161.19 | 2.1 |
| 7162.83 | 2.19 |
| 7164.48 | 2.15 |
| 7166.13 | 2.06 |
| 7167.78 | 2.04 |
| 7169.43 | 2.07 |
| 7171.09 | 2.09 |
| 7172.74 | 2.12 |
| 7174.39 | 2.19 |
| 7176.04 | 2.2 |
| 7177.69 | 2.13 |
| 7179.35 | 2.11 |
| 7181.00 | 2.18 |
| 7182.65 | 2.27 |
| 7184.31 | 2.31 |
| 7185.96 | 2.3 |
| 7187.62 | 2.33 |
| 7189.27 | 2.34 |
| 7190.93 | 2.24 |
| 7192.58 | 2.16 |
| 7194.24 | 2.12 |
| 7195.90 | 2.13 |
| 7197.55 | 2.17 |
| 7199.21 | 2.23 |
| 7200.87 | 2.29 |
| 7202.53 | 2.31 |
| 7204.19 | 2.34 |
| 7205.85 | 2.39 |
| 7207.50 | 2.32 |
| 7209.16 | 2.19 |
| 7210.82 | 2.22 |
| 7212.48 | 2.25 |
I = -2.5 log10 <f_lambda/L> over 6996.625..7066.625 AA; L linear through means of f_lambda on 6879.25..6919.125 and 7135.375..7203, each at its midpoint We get -0.08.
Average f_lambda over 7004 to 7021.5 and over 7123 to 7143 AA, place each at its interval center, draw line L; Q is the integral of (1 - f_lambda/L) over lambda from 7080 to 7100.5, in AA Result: 0.8 AA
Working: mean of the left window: 2.32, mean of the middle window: 2.15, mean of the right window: 2.2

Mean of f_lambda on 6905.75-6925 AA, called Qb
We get 1.96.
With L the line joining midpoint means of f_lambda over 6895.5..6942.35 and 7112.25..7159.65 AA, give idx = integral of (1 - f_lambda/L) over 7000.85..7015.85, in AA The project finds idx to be -2.0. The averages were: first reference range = 2.07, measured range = 2.41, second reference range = 2.2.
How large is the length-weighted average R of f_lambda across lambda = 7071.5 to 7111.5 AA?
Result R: 2.19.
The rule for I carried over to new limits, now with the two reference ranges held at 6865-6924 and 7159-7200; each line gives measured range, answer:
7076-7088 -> -0.053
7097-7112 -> 0.004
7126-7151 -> -0.027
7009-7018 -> -0.097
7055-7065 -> -0.074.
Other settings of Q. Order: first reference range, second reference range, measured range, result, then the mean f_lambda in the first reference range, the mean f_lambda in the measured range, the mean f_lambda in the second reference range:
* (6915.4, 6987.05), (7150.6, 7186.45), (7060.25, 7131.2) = -2.21 AA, 2.13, 2.21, 2.15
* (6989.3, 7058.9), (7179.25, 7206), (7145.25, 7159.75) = 0.54 AA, 2.28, 2.17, 2.25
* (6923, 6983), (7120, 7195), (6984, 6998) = 0.05 AA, 2.15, 2.15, 2.19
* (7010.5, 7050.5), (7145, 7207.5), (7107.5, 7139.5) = 0.24 AA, 2.27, 2.21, 2.19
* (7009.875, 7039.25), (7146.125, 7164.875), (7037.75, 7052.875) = -0.35 AA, 2.26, 2.3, 2.16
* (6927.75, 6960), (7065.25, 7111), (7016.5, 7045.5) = -0.55 AA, 2.15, 2.23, 2.21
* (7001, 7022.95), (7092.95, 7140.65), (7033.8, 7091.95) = -1.04 AA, 2.32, 2.29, 2.17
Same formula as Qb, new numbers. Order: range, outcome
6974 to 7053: 2.27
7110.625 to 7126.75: 2.18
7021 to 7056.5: 2.29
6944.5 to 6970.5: 2.12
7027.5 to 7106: 2.25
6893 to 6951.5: 2.07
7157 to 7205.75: 2.18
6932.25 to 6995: 2.18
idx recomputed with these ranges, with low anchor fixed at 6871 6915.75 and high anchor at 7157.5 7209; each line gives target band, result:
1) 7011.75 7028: -0.6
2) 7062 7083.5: -1.4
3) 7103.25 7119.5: -0.2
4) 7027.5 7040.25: -0.6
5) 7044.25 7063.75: -1.5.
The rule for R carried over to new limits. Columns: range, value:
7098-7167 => 2.18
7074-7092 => 2.25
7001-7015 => 2.42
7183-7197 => 2.24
